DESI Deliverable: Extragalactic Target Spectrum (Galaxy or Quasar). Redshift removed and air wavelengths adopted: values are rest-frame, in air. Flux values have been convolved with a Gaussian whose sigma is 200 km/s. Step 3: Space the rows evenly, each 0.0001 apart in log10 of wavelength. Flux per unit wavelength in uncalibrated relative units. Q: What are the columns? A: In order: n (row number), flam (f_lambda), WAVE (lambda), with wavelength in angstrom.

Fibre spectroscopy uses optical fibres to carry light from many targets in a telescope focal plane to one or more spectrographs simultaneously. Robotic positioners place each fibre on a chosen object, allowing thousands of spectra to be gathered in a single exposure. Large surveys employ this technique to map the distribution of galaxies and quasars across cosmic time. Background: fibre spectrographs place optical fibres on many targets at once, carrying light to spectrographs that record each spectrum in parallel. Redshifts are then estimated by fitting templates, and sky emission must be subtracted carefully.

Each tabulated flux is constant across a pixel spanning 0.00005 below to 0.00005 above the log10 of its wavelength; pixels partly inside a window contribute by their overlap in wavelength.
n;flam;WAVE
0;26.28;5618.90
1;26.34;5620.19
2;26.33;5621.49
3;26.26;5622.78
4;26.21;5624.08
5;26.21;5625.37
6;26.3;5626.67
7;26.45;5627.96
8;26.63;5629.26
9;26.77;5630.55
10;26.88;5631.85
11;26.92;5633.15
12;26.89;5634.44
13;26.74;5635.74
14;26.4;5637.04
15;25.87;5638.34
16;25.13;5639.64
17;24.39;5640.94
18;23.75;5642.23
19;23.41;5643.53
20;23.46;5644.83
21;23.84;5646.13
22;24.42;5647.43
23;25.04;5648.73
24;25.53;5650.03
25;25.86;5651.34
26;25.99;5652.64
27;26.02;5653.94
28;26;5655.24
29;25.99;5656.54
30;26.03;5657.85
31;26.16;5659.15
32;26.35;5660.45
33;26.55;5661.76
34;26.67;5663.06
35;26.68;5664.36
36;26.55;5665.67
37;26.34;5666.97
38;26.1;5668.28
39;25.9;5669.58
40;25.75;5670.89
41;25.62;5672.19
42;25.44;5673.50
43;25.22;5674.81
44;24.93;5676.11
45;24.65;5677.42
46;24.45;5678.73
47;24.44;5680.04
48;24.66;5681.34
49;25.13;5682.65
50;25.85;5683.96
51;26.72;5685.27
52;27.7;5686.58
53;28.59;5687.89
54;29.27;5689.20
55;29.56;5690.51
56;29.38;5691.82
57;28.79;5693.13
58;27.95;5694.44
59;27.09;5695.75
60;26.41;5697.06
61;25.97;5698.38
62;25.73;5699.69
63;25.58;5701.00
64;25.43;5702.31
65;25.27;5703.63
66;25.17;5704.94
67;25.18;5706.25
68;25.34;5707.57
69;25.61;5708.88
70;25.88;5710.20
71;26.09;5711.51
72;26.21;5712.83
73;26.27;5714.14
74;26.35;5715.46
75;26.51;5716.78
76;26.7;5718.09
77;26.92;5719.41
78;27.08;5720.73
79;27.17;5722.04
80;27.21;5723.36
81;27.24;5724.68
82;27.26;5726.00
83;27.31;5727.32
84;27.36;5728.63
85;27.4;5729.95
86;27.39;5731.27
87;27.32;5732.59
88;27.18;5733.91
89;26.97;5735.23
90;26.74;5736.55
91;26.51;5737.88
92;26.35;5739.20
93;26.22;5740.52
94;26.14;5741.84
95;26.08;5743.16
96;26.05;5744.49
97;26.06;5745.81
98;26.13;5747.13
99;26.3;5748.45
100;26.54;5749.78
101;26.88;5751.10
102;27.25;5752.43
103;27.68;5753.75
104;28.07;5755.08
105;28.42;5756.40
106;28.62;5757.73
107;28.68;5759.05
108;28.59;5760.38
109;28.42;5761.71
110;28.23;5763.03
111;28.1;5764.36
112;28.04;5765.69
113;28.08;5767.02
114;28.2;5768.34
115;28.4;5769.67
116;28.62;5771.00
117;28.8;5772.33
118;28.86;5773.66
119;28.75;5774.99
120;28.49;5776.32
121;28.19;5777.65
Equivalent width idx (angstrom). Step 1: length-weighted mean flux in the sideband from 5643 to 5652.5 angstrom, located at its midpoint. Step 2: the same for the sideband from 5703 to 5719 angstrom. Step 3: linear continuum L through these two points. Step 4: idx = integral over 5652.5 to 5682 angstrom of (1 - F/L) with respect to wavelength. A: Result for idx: -0.91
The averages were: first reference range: 24.6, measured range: 25.8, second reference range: 25.9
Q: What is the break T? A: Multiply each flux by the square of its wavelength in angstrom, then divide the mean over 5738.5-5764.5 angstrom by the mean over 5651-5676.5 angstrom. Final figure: 1.1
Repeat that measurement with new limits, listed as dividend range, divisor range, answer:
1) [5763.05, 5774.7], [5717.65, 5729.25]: 1.06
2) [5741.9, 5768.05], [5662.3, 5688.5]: 1.09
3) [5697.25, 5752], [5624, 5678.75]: 1.05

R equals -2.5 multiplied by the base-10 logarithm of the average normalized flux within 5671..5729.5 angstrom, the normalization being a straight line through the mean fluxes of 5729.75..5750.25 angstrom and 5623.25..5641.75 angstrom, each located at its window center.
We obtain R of 0.001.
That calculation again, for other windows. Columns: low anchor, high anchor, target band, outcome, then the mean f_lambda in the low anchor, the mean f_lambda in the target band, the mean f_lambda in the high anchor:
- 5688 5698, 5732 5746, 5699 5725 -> 0.057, 28.3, 26.1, 26.5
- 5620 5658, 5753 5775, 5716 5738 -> 0.020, 25.7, 27.1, 28.4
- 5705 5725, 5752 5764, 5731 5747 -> 0.034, 26.3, 26.5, 28.2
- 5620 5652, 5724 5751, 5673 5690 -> 0.008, 25.7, 26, 26.7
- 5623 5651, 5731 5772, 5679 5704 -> -0.015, 25.6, 26.8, 27.4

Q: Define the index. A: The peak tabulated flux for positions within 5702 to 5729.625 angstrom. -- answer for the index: 27.36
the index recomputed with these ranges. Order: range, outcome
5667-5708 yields 29.56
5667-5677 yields 26.1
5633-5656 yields 26.92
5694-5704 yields 27.95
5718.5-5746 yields 27.4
